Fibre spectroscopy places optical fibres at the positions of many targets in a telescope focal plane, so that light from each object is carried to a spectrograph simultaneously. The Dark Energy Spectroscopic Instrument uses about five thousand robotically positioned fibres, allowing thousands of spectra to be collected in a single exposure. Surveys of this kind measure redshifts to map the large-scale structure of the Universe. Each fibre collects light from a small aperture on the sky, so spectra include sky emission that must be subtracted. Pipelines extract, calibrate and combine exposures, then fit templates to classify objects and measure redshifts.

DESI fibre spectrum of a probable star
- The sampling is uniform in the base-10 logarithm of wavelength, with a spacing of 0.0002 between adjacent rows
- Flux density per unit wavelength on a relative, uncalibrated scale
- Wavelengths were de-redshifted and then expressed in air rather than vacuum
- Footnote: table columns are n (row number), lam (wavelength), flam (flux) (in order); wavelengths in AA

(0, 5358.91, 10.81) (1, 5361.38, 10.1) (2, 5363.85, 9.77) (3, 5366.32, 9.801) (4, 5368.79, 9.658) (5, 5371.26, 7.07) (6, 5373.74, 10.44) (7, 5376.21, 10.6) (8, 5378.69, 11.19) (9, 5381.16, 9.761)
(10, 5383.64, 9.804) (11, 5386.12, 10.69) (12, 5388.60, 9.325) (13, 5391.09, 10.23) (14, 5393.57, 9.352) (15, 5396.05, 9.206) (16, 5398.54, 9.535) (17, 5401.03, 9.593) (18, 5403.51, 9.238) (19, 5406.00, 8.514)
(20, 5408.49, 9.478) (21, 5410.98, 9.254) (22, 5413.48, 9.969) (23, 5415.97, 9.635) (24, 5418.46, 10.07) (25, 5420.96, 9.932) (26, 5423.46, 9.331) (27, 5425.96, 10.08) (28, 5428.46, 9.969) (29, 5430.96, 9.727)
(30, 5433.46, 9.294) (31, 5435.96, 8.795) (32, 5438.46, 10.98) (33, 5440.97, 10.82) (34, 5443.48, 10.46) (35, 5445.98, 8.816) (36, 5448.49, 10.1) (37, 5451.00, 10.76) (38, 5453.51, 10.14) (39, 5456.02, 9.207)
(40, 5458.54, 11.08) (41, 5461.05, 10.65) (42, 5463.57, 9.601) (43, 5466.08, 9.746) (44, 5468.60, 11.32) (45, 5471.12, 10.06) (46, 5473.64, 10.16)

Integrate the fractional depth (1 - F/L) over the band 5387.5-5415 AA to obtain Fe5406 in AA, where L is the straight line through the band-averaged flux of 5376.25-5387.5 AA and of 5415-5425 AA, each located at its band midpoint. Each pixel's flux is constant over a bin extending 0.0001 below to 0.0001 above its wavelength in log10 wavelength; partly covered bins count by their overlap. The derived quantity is 1.7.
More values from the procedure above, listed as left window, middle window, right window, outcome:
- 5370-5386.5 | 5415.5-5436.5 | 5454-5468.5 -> 0.8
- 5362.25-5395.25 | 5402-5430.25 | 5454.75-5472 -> 1.2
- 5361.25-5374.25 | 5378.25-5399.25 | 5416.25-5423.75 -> -0.7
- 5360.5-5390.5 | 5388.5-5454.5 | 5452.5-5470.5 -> 2.2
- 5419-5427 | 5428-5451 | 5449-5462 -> 0.3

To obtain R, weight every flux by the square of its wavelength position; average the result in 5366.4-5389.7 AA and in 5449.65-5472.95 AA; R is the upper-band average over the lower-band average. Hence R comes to 1.1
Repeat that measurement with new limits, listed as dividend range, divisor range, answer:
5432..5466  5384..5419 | 1.07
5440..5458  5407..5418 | 1.06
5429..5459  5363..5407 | 1.06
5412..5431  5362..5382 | 1.02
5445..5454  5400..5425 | 1.06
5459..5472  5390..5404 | 1.11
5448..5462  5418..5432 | 1.06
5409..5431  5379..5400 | 1.01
